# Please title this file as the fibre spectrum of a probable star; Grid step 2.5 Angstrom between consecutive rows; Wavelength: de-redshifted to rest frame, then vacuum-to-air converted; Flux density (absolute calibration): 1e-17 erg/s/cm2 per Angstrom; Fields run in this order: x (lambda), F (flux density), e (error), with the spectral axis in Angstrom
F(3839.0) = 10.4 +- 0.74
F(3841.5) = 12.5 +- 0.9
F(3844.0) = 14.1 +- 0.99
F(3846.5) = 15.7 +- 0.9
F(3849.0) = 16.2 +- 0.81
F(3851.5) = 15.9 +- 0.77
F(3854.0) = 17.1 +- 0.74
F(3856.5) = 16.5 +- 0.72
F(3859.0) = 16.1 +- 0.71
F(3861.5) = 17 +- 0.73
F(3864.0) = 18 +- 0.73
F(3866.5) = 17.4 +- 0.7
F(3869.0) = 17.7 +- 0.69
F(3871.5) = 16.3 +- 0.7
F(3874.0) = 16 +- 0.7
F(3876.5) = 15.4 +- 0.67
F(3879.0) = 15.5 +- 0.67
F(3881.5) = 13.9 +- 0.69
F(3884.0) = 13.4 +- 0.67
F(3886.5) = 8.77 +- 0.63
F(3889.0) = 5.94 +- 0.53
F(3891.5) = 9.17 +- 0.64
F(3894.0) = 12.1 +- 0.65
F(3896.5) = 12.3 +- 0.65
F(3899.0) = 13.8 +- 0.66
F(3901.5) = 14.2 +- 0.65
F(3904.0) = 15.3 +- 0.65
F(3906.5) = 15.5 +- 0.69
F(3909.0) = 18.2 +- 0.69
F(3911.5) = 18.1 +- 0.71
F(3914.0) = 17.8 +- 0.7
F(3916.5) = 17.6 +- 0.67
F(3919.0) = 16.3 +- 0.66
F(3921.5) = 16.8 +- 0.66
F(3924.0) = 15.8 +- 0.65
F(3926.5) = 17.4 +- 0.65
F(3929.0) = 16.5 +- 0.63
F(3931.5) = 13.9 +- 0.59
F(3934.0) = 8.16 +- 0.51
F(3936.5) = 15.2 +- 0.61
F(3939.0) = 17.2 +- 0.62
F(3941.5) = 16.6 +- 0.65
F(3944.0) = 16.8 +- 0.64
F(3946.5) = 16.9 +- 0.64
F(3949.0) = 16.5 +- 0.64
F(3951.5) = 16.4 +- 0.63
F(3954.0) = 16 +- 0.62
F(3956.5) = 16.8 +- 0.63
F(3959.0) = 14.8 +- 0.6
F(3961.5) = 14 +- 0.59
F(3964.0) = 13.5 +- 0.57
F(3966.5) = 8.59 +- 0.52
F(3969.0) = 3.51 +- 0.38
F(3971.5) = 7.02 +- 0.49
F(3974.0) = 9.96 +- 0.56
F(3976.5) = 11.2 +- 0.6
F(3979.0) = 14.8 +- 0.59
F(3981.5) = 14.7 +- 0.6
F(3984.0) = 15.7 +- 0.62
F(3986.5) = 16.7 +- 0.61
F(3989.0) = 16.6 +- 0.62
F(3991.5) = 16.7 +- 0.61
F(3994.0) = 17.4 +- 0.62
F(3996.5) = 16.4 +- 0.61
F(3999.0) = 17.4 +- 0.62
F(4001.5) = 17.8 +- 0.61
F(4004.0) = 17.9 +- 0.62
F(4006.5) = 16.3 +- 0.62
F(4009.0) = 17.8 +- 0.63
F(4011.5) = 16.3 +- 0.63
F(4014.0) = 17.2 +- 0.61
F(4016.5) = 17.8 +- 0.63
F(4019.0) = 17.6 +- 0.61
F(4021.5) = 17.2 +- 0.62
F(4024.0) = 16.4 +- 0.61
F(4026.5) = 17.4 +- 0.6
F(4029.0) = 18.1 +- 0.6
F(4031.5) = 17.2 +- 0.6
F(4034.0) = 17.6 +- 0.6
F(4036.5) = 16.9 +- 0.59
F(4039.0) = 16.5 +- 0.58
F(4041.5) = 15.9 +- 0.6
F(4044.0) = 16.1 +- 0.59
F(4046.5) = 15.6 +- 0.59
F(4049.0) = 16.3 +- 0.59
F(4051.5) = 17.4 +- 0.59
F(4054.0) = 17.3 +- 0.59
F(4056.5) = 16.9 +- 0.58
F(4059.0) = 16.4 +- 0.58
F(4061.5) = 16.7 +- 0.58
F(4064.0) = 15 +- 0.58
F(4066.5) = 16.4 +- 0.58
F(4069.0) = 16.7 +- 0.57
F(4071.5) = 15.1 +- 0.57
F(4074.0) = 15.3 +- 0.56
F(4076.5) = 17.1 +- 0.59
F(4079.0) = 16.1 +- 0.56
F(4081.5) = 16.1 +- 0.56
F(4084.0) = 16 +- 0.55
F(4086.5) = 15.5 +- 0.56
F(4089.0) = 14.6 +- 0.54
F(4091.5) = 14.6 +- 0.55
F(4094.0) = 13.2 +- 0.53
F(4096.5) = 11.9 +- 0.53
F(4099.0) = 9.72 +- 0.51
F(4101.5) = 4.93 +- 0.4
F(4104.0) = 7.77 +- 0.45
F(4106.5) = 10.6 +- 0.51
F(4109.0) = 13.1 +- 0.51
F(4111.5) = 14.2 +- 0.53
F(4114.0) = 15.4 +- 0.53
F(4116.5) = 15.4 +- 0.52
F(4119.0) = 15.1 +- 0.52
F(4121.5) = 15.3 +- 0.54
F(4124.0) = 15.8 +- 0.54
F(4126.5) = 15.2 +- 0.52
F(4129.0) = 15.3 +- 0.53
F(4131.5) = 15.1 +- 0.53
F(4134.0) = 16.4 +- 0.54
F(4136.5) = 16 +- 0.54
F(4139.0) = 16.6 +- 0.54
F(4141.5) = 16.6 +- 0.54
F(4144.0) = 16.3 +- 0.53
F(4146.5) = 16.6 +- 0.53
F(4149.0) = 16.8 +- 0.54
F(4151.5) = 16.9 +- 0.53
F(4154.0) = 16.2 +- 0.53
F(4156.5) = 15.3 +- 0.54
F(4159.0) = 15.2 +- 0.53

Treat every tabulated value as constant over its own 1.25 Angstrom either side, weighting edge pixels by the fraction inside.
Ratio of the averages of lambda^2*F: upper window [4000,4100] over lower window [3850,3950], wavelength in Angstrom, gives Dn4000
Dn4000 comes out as 1.15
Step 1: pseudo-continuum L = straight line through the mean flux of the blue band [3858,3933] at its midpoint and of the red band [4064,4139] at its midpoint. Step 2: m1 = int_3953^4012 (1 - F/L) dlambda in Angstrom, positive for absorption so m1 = 1.1 Angstrom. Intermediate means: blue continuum 15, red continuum 14.3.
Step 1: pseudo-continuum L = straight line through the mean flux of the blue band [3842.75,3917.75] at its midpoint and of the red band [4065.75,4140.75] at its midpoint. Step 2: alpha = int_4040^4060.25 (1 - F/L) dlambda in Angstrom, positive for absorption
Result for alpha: -2.8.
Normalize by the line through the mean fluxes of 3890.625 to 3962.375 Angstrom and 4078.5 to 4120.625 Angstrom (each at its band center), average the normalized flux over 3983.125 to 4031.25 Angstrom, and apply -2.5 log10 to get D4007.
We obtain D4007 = -0.19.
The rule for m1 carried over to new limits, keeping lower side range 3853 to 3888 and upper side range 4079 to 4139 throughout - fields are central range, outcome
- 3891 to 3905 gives 2.2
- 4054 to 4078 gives -3.4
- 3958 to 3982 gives 6.1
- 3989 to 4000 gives -1.7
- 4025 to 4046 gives -3.6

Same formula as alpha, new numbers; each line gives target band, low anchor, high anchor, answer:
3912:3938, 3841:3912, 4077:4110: -2.4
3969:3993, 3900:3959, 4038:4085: 4.3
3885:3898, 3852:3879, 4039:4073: 5.3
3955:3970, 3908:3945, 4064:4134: 3.5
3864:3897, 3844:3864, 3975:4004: 5.4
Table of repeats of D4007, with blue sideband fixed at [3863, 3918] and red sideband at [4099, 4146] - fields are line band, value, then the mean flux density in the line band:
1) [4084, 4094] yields -0.049 mag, 14.8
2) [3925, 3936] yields 0.033 mag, 14.1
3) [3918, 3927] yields -0.136 mag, 16.5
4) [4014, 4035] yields -0.211 mag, 17.4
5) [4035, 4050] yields -0.139 mag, 16.2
